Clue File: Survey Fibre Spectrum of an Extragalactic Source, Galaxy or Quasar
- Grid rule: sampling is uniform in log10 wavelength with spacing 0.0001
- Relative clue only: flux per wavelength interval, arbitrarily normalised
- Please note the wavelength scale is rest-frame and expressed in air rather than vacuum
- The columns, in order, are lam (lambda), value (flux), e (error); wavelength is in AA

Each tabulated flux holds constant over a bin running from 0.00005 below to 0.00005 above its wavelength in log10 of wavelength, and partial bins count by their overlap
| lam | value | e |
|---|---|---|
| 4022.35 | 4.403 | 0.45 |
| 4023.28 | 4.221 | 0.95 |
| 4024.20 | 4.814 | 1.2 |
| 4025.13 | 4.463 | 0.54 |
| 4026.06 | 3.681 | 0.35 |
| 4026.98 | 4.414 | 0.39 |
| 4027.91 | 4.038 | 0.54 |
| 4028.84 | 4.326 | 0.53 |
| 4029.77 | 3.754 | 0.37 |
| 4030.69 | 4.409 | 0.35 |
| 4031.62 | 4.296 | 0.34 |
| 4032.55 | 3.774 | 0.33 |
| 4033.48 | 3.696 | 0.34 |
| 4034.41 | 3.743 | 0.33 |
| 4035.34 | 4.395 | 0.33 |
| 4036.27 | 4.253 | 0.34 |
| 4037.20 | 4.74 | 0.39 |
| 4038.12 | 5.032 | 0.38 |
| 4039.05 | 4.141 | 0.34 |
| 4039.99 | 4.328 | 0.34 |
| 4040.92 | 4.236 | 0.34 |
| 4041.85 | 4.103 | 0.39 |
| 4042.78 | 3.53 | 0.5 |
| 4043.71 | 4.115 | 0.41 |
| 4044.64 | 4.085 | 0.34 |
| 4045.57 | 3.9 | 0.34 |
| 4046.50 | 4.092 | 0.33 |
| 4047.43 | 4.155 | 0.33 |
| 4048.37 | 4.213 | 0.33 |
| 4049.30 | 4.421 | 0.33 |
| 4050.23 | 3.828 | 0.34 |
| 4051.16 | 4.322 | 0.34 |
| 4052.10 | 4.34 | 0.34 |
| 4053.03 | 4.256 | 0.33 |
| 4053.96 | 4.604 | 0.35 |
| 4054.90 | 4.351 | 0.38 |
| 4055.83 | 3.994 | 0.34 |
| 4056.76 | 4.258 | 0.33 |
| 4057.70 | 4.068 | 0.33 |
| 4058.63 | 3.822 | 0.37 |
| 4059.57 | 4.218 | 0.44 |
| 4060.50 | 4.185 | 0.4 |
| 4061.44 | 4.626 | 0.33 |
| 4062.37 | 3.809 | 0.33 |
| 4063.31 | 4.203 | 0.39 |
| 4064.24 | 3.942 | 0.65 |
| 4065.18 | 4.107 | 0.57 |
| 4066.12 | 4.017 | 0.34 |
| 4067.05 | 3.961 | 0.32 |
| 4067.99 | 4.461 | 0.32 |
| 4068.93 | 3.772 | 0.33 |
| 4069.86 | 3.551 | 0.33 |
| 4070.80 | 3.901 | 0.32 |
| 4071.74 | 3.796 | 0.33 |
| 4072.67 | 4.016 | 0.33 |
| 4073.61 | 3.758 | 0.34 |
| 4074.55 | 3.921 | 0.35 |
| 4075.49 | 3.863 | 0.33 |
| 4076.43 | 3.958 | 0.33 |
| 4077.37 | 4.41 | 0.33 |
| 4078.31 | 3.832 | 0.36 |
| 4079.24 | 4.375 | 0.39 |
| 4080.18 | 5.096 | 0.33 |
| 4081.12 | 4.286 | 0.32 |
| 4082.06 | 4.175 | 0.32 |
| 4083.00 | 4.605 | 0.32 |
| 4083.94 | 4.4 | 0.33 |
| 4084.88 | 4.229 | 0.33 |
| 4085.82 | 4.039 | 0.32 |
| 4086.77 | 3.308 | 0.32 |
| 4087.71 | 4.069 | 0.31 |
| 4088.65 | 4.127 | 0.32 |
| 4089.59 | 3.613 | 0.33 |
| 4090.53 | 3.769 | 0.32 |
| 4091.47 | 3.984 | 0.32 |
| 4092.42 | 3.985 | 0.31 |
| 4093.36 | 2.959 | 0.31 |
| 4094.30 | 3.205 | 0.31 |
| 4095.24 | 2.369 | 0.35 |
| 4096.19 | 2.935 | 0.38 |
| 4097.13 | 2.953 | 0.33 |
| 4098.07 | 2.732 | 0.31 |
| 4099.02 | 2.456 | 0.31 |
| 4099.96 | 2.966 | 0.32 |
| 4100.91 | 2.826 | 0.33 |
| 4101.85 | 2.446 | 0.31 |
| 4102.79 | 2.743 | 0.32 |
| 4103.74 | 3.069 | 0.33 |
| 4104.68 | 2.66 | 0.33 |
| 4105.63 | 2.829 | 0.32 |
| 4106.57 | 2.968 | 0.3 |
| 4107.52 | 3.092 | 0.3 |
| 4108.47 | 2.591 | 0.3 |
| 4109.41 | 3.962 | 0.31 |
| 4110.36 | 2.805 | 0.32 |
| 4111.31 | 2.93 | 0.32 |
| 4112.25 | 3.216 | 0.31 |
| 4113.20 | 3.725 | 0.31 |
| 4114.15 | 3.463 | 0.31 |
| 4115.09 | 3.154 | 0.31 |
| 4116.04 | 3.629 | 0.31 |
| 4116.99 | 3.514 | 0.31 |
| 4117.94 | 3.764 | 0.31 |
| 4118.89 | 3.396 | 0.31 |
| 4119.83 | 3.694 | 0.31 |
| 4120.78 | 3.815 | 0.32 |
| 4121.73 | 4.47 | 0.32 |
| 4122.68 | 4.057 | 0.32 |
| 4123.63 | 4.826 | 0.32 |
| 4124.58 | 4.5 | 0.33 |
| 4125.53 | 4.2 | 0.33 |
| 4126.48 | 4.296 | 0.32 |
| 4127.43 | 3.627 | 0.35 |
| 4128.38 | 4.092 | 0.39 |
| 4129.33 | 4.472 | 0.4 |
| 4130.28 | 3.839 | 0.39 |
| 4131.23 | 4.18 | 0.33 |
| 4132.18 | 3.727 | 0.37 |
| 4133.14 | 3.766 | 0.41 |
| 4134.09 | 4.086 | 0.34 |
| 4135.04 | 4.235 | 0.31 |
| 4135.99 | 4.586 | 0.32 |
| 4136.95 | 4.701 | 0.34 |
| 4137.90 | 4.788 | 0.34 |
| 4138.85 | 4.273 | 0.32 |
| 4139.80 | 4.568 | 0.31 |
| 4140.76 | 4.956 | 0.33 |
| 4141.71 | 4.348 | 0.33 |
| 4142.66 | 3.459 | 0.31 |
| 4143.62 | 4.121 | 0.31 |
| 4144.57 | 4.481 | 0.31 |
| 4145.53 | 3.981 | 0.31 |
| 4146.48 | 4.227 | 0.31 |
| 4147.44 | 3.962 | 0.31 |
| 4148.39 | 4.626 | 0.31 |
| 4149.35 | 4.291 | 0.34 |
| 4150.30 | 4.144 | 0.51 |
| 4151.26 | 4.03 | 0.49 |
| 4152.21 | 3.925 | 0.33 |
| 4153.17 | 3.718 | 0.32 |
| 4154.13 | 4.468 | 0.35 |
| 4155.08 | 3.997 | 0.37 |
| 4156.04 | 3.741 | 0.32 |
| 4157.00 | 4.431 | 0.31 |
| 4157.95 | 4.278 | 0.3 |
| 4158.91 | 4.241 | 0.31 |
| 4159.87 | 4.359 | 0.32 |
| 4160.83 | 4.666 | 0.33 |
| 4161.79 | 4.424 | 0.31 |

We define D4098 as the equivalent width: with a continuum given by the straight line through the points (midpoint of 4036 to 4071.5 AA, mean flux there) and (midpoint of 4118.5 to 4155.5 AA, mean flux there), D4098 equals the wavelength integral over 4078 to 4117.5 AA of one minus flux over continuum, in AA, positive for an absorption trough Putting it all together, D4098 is 7.0 AA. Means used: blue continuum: 4.15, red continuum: 4.18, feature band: 3.43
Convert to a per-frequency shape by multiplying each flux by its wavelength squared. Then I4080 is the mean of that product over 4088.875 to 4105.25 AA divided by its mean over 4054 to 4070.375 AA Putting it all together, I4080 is 0.8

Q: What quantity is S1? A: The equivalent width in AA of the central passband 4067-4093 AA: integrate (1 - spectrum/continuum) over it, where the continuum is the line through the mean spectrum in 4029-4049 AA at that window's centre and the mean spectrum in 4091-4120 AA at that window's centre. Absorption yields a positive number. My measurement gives -3.9 AA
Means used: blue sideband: 4.15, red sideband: 3.12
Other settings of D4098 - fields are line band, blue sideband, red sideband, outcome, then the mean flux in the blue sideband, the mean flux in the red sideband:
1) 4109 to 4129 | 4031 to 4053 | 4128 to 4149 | 2.2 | 4.17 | 4.25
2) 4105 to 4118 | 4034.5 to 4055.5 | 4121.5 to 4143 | 3.1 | 4.24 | 4.27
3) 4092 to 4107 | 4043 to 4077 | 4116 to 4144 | 4.5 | 4.08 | 4.14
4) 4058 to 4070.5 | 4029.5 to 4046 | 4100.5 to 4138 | -0.2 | 4.15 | 3.66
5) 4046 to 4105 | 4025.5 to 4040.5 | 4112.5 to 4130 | 3.3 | 4.19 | 3.92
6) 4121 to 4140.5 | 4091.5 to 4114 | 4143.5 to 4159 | -3.2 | 3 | 4.16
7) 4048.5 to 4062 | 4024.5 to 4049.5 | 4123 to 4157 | -0.2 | 4.16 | 4.21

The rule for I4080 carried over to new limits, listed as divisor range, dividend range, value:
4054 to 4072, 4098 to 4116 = 0.75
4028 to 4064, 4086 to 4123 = 0.81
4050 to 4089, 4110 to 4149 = 1.01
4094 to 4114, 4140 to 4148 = 1.46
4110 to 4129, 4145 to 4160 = 1.12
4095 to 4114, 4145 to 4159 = 1.44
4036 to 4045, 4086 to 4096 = 0.85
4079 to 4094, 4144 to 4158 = 1.06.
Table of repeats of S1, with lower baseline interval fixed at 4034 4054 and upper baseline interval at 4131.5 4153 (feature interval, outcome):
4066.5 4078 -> 0.7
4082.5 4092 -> 0.5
